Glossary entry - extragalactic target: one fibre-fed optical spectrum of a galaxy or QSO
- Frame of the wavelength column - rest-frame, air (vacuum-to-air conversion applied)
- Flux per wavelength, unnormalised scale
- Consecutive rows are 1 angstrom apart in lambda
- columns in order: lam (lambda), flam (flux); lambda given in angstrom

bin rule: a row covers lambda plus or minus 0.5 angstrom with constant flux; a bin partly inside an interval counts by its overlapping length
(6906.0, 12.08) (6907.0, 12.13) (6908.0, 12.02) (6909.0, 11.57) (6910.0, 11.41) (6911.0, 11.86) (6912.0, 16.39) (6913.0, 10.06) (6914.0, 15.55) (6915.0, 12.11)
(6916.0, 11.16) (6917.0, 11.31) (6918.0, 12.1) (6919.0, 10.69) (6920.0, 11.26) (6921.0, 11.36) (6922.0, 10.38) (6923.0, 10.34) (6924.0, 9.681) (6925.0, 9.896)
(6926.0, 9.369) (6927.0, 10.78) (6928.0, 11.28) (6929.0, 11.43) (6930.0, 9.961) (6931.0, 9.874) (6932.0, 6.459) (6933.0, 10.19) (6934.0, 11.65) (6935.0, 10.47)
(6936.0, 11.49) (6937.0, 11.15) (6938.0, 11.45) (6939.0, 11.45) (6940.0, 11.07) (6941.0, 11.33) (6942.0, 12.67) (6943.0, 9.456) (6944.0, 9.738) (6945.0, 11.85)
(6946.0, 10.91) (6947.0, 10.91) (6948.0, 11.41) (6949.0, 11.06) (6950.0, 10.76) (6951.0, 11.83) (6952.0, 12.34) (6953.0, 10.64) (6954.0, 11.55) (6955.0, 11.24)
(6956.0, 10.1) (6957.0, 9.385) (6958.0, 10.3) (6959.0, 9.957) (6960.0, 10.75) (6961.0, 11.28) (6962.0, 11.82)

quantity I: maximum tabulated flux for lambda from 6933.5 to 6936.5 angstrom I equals 11.65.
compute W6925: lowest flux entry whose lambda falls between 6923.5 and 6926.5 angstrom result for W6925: 9.369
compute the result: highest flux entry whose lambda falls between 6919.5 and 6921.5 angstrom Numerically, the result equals 11.36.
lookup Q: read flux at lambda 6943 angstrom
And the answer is 9.456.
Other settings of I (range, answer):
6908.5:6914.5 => 16.39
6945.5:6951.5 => 11.83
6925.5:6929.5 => 11.43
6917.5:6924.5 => 12.1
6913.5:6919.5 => 15.55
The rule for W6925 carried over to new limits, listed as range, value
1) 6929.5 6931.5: 9.874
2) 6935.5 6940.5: 11.07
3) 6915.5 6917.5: 11.16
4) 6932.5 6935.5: 10.19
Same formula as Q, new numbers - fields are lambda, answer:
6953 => 10.64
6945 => 11.85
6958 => 10.3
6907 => 12.13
